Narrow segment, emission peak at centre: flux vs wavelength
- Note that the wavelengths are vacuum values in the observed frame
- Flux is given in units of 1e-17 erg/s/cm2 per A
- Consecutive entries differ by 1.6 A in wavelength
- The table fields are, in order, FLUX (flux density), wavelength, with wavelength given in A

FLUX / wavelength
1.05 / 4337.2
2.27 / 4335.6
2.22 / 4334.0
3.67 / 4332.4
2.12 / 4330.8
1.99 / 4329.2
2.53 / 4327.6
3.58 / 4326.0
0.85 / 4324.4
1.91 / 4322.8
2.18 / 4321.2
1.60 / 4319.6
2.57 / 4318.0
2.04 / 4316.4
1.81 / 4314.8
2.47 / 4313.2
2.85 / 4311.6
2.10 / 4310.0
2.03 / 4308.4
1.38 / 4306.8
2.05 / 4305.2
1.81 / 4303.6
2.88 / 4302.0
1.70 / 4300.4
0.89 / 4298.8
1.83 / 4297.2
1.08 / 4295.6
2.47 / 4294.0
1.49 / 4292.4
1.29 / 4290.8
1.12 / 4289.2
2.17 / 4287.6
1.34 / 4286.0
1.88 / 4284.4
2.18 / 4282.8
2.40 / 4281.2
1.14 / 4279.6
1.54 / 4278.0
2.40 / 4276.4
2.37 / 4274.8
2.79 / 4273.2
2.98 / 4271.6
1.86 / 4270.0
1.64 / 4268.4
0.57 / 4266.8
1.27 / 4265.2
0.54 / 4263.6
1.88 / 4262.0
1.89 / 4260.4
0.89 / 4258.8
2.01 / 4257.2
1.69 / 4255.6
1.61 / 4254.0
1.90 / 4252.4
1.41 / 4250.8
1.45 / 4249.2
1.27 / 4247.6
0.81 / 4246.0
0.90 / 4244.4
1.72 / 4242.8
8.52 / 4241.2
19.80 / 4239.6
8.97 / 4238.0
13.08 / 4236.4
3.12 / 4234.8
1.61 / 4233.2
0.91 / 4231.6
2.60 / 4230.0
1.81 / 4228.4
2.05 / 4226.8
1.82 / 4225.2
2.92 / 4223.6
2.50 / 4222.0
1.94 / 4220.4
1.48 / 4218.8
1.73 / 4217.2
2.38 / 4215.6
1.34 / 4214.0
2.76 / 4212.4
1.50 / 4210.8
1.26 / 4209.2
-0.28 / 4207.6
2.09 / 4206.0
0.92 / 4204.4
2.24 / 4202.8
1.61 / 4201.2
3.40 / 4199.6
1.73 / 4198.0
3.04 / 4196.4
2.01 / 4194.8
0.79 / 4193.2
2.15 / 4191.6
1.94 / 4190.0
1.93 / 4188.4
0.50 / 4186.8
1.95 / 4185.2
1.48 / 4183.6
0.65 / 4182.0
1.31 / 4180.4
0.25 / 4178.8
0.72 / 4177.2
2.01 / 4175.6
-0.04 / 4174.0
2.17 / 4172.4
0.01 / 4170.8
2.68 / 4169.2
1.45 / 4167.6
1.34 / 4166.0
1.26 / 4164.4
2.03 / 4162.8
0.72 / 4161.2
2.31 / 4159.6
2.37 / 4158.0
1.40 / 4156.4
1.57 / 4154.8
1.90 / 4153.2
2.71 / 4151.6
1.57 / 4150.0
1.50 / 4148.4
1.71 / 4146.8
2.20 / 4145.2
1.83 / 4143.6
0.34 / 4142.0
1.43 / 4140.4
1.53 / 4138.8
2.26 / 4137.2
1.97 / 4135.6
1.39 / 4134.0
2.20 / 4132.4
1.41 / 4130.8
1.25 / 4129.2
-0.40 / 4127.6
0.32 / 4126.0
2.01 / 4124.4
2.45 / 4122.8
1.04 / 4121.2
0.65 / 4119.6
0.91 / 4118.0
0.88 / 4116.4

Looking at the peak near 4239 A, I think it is [O II]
